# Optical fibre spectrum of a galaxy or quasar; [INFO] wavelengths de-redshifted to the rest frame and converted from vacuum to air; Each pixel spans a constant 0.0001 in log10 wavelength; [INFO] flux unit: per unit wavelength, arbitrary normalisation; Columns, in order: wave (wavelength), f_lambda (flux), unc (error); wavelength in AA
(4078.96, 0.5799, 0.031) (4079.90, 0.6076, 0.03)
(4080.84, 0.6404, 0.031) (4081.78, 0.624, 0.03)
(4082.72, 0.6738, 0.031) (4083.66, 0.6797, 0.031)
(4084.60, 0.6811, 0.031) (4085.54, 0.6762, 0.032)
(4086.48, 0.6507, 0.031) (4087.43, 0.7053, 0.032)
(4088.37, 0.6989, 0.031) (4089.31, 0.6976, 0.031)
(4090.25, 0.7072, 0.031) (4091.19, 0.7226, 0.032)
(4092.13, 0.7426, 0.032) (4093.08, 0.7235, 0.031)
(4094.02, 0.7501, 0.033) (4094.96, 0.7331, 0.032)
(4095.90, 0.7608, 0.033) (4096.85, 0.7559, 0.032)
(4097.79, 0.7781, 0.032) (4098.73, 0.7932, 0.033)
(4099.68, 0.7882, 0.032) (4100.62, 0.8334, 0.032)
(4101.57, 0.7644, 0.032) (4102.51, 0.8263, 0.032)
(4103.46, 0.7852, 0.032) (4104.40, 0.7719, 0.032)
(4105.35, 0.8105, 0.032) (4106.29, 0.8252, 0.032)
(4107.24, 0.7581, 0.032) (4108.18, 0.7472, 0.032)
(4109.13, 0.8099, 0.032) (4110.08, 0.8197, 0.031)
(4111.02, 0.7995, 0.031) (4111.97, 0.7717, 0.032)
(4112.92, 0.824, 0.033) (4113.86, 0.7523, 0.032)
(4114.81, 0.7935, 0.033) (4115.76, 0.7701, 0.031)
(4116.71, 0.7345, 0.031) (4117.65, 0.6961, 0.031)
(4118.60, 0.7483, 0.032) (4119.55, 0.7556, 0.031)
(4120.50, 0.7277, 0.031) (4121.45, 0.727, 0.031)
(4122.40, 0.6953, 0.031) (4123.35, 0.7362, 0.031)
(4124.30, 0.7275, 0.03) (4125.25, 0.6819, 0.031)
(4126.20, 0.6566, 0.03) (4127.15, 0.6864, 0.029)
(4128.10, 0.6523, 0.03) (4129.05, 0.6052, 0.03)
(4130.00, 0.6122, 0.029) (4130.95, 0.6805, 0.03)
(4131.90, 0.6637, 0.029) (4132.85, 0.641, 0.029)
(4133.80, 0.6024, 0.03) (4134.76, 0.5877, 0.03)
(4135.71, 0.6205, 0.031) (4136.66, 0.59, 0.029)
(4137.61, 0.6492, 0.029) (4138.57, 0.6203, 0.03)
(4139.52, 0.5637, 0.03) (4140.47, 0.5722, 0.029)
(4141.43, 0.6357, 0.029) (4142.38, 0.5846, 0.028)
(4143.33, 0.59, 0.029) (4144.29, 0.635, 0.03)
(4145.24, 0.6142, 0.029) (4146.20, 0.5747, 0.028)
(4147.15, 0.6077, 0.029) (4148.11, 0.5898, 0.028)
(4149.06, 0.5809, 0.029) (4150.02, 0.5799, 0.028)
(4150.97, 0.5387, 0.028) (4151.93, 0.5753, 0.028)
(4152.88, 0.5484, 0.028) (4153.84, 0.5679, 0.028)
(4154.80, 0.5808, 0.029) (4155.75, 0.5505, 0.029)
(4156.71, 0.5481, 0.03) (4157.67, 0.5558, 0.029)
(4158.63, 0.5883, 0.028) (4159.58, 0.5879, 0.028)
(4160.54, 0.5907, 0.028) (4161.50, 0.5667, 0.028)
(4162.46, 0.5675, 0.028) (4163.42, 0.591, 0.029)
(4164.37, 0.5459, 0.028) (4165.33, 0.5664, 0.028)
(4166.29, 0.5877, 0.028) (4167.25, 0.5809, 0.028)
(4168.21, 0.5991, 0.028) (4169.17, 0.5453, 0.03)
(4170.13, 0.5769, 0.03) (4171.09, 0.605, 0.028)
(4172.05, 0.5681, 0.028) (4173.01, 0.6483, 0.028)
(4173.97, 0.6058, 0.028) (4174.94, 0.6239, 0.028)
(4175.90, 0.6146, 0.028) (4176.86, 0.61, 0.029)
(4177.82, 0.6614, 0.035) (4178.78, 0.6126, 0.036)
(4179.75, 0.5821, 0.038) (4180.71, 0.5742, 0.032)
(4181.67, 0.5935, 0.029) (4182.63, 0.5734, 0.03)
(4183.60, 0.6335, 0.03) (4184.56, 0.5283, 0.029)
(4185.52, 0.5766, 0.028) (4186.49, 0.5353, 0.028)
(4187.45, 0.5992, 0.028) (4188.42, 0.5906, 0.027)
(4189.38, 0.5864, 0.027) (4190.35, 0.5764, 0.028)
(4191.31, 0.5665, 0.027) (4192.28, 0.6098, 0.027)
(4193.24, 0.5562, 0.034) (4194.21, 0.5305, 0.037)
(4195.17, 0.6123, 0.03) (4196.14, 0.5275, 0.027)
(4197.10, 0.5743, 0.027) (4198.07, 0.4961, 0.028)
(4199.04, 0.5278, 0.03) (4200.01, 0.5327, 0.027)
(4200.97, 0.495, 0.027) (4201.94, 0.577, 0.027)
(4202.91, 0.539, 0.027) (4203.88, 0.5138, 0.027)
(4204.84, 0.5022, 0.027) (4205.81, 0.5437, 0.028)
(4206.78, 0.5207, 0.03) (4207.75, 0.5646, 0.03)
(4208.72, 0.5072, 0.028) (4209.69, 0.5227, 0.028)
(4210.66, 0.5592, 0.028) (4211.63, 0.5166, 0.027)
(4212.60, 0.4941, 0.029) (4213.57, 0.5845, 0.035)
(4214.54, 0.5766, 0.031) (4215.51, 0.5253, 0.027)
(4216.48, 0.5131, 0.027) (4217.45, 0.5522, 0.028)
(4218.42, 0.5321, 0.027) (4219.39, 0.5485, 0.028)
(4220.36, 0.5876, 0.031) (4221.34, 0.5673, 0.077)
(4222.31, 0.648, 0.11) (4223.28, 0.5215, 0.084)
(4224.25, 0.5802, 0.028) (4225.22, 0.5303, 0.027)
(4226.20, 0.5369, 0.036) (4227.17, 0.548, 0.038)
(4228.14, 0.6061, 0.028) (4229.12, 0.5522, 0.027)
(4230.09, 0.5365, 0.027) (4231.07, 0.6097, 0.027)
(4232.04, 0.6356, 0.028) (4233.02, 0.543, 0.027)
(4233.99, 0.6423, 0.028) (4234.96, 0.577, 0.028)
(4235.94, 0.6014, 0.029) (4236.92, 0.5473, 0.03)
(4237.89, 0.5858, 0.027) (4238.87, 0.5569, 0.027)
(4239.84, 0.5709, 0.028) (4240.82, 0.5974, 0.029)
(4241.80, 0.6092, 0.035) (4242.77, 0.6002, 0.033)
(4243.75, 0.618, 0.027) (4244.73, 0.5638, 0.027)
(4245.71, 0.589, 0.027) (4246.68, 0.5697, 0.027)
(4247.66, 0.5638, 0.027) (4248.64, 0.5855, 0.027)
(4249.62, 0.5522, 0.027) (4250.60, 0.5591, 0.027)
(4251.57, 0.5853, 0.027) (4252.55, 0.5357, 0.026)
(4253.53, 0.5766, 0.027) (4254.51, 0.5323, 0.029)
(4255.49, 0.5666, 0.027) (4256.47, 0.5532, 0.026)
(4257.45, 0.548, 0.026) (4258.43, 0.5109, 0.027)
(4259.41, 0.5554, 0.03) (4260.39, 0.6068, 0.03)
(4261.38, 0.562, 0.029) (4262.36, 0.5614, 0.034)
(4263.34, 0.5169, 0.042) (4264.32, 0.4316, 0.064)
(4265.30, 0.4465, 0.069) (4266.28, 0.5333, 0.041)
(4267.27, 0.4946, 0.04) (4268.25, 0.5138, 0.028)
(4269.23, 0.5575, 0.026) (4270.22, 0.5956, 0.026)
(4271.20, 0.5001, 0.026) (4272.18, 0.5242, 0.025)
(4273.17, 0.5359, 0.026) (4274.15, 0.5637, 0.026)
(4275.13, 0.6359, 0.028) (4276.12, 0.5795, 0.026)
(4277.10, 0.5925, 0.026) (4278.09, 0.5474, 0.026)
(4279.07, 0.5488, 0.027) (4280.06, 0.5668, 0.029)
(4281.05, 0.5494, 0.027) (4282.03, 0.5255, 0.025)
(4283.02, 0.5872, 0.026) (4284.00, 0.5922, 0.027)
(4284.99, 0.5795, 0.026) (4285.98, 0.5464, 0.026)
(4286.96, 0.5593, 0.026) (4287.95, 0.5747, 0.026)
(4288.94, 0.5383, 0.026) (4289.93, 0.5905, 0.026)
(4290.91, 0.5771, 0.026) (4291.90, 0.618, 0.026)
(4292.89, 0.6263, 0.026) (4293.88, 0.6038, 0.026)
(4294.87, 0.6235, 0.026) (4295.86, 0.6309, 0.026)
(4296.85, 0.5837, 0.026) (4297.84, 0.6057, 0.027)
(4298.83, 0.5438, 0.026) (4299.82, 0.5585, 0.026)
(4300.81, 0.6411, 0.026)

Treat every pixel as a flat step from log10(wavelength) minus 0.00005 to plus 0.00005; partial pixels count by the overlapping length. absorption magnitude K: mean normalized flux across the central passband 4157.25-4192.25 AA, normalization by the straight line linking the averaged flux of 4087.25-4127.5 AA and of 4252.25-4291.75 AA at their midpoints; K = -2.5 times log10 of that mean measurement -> 0.14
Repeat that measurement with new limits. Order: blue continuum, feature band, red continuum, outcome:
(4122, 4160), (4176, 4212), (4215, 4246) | 0.05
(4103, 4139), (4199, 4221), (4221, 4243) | 0.13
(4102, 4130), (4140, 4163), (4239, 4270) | 0.20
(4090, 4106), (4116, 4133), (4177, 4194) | 0.03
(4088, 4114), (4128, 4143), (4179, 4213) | 0.12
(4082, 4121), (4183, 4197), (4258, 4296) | 0.14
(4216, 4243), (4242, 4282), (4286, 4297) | 0.06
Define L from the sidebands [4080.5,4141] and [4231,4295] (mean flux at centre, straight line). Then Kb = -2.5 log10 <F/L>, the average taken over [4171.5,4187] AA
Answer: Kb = 0.09 mag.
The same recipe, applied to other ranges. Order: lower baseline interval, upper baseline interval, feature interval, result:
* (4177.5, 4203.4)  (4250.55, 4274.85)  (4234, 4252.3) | -0.06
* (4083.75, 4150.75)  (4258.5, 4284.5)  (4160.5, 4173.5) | 0.12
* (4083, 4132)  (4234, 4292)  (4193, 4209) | 0.18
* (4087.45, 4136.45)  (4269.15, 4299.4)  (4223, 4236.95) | 0.09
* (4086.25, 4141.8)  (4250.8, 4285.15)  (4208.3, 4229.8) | 0.10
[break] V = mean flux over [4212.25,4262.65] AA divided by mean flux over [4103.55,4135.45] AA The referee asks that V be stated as 0.78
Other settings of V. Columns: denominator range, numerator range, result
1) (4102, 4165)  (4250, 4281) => 0.83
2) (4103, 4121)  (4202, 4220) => 0.69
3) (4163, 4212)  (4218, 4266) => 0.99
